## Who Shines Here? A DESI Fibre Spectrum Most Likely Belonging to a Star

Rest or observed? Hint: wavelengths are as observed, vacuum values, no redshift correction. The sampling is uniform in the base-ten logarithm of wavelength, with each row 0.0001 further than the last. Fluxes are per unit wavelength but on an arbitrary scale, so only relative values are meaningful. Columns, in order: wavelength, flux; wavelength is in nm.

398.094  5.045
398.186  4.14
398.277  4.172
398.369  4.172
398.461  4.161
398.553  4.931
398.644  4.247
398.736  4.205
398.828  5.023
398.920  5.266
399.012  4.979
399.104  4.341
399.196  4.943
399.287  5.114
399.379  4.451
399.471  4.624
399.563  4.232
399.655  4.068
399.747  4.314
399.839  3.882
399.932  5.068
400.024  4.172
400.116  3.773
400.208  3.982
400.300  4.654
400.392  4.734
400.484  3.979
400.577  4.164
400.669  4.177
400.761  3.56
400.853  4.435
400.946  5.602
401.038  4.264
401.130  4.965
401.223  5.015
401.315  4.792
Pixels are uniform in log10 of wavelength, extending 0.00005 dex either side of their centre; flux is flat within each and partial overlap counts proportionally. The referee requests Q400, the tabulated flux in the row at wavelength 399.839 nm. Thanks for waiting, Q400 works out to 3.882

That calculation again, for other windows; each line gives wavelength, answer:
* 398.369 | 4.172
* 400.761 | 3.56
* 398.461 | 4.161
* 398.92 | 5.266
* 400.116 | 3.773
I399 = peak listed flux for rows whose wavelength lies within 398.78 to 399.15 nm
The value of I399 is 5.266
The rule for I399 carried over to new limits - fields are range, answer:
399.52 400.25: 5.068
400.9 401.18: 5.602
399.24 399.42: 5.114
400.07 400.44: 4.734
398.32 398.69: 4.931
